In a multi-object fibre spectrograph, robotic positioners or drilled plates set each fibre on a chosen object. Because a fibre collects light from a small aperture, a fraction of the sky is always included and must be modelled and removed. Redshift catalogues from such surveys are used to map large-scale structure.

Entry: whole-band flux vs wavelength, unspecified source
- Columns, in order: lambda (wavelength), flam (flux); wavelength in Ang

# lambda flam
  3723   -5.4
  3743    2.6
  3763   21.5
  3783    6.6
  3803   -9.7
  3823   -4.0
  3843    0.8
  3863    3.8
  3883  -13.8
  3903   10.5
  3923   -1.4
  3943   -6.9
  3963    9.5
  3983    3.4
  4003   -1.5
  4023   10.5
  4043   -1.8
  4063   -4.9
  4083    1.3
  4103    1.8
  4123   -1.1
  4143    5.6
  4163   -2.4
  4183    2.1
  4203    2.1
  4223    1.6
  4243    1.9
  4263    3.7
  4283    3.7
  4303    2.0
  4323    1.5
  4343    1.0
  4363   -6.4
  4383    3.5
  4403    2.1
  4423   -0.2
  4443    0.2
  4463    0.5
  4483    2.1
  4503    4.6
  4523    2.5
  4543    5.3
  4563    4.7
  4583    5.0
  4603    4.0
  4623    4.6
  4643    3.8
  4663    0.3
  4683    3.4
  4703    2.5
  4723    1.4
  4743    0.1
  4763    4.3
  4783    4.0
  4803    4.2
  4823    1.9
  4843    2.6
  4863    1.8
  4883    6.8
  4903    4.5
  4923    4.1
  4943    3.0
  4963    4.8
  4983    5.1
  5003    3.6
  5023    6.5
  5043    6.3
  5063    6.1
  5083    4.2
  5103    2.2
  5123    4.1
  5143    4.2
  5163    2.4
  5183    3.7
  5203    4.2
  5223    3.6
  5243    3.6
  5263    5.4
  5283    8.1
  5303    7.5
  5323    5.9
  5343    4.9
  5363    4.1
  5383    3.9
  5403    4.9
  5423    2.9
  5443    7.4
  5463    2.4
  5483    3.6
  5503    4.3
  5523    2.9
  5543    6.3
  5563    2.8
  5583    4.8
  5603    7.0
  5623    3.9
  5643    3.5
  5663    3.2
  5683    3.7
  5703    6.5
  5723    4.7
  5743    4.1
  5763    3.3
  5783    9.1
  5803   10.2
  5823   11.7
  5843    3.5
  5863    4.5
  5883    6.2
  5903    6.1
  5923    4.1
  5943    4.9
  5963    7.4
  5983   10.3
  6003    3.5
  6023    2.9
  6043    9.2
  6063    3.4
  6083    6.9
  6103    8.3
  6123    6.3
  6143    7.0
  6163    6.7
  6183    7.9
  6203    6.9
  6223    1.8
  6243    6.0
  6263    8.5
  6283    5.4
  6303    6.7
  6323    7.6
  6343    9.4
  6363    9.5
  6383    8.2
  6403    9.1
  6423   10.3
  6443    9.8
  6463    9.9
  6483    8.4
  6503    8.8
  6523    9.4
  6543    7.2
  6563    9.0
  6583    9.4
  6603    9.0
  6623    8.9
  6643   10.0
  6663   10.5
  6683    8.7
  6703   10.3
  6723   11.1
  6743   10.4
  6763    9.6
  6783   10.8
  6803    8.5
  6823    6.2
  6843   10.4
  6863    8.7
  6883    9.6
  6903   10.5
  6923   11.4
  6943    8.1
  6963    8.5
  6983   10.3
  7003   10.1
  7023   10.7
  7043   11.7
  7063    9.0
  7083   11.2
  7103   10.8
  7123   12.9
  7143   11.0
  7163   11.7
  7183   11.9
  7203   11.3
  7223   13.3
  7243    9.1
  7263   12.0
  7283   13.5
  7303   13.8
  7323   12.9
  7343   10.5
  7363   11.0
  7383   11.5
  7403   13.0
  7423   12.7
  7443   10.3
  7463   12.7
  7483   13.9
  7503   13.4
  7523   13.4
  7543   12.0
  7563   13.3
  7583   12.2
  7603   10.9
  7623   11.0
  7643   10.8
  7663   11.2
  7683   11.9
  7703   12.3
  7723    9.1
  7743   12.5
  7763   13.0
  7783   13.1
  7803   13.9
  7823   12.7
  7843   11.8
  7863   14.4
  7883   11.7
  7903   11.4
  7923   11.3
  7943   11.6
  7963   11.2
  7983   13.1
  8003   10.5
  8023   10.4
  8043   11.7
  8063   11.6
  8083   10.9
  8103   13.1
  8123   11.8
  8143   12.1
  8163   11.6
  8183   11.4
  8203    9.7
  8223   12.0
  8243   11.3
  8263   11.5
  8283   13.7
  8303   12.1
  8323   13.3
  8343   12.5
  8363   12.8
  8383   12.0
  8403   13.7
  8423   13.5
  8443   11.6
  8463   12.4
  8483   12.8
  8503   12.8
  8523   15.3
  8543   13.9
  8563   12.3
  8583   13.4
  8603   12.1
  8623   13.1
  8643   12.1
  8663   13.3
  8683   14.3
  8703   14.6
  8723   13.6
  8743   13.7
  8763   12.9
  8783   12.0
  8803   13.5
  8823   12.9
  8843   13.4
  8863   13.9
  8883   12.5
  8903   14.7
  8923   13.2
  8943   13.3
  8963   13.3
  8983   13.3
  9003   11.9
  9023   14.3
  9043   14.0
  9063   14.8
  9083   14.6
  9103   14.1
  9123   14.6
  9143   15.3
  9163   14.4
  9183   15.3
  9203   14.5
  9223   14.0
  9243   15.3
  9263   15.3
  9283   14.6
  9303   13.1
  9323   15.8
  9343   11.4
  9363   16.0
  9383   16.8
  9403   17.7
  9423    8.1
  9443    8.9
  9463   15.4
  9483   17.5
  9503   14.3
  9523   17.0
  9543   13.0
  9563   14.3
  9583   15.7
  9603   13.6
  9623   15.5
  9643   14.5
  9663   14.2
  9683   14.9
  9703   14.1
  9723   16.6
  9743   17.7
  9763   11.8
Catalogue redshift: 0.58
